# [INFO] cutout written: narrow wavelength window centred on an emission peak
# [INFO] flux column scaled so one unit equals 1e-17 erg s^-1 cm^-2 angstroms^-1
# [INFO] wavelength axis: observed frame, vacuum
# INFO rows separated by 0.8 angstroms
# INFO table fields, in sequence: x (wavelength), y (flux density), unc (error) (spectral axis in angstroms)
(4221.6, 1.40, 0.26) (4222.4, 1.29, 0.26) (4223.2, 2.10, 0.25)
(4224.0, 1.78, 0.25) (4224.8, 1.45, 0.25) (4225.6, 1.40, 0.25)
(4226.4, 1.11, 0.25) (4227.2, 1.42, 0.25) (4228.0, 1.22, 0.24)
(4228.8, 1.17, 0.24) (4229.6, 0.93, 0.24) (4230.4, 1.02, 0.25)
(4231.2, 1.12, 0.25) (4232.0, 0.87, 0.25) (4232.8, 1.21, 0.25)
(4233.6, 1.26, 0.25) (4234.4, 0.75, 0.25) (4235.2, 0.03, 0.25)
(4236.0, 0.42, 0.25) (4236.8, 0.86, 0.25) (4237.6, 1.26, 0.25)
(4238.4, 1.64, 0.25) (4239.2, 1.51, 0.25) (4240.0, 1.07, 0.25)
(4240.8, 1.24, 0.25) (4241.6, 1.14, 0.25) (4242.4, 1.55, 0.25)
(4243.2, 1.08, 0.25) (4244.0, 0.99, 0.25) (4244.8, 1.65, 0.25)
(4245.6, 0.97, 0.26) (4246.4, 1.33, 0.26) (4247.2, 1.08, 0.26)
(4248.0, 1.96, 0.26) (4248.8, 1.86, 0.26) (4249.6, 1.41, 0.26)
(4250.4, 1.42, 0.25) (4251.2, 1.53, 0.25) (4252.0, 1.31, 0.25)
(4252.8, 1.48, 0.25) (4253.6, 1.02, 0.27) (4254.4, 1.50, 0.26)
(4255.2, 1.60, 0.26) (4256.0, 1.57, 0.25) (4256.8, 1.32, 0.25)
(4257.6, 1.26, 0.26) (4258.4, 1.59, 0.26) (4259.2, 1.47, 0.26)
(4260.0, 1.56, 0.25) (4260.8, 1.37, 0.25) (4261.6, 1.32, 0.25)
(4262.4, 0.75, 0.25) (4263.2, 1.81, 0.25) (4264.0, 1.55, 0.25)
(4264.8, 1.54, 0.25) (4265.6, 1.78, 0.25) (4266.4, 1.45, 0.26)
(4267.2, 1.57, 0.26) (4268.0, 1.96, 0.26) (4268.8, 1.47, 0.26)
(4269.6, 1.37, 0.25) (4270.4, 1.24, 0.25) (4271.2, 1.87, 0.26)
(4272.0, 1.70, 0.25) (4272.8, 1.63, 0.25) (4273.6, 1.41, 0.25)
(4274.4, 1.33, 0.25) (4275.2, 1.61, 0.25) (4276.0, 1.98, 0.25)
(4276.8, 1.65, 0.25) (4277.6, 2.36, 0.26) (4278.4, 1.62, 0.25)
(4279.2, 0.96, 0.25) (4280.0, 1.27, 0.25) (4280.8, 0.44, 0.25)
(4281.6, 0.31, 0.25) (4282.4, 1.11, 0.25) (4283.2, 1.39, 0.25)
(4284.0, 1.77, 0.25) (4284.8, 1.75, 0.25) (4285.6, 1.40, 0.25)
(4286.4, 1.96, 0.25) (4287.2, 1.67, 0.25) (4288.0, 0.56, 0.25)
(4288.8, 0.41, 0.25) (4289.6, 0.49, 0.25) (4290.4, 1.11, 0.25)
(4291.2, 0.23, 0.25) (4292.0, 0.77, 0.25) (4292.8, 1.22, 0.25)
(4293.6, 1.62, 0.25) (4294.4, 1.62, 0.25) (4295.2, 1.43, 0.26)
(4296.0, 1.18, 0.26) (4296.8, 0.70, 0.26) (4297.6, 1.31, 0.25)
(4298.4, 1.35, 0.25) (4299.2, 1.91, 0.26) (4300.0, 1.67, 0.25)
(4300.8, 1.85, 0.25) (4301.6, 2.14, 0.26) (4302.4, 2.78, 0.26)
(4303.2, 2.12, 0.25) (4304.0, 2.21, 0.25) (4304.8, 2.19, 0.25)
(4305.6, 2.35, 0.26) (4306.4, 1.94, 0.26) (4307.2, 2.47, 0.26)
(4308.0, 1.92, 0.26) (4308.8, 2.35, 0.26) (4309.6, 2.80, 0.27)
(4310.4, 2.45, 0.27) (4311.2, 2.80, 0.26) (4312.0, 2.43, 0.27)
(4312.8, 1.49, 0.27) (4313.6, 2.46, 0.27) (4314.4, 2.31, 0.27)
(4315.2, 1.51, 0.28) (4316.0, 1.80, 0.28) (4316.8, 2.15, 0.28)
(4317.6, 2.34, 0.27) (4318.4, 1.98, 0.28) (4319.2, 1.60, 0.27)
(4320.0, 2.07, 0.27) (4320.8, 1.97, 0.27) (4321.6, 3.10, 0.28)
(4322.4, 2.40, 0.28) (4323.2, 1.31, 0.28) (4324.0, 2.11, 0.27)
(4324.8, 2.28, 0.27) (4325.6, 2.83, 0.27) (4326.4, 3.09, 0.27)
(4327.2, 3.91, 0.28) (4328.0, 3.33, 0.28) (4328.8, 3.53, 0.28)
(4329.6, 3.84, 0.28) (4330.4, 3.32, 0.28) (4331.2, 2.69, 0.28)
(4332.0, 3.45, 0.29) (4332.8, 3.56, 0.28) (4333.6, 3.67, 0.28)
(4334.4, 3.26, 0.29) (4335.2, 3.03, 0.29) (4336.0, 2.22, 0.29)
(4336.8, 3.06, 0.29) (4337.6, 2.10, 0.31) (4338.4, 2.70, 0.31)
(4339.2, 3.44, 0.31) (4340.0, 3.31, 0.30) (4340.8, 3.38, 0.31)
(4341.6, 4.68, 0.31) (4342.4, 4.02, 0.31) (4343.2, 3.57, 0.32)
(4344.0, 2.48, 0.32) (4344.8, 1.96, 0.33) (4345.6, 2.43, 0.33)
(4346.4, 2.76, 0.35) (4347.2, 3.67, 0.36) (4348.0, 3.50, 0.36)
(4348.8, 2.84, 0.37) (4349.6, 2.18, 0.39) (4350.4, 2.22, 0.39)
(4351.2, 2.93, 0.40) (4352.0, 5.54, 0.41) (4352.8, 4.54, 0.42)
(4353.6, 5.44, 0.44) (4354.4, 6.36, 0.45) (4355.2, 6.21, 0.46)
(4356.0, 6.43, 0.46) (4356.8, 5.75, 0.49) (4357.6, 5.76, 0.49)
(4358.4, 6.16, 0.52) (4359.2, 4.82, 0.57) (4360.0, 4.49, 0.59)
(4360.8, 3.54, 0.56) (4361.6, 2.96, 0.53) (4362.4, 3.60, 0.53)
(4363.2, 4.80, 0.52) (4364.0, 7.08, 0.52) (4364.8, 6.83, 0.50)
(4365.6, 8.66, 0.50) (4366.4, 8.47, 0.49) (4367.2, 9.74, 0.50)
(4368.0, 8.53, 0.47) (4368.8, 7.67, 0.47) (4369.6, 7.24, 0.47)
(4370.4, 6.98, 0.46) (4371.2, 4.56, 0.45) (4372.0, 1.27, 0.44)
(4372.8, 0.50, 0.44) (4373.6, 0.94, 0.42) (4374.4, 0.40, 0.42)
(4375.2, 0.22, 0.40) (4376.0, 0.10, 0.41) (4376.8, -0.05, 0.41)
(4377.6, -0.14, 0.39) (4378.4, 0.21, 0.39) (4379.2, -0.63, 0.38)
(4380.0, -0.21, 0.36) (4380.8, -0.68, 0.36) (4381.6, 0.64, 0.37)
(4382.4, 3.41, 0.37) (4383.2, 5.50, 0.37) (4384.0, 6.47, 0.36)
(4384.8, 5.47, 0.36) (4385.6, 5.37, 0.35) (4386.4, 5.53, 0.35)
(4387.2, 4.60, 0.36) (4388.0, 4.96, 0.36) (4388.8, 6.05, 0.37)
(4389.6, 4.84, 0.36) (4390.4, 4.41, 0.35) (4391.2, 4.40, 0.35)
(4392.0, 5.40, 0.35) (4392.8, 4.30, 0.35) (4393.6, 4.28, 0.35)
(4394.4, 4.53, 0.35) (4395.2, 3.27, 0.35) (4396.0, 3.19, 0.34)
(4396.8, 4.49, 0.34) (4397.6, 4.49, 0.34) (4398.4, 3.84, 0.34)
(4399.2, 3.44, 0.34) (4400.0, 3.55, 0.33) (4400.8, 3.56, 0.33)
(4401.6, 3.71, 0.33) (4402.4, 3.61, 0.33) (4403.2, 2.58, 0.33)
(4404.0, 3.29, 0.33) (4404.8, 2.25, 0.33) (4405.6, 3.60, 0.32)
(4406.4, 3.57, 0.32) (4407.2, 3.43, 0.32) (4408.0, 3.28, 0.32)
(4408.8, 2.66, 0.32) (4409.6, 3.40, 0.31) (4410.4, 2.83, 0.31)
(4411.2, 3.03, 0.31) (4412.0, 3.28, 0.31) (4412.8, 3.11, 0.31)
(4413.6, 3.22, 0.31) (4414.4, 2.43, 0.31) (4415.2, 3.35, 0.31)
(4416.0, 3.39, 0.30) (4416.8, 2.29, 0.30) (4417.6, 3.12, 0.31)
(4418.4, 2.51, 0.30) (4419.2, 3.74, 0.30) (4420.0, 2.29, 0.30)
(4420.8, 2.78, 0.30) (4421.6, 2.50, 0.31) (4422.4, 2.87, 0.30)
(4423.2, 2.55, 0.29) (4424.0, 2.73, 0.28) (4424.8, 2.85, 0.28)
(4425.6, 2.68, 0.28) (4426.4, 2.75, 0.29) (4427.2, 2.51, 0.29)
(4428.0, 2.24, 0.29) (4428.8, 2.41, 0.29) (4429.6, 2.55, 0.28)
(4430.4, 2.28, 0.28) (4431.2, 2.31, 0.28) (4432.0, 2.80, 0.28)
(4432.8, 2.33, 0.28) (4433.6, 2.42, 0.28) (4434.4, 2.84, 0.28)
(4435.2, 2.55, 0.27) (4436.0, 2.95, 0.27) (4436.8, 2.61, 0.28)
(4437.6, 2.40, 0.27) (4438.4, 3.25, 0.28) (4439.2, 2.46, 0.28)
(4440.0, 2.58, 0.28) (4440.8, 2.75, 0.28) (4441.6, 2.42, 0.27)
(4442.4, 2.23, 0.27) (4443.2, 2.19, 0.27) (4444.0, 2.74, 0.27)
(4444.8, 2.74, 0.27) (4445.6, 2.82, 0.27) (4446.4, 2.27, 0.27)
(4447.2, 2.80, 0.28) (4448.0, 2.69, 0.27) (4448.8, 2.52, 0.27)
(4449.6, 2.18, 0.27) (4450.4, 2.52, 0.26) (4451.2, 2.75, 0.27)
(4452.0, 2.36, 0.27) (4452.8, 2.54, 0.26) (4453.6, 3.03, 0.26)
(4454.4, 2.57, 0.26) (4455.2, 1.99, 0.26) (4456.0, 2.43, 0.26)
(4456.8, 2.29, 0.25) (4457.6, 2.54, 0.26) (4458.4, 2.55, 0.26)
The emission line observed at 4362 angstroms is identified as Lyman alpha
